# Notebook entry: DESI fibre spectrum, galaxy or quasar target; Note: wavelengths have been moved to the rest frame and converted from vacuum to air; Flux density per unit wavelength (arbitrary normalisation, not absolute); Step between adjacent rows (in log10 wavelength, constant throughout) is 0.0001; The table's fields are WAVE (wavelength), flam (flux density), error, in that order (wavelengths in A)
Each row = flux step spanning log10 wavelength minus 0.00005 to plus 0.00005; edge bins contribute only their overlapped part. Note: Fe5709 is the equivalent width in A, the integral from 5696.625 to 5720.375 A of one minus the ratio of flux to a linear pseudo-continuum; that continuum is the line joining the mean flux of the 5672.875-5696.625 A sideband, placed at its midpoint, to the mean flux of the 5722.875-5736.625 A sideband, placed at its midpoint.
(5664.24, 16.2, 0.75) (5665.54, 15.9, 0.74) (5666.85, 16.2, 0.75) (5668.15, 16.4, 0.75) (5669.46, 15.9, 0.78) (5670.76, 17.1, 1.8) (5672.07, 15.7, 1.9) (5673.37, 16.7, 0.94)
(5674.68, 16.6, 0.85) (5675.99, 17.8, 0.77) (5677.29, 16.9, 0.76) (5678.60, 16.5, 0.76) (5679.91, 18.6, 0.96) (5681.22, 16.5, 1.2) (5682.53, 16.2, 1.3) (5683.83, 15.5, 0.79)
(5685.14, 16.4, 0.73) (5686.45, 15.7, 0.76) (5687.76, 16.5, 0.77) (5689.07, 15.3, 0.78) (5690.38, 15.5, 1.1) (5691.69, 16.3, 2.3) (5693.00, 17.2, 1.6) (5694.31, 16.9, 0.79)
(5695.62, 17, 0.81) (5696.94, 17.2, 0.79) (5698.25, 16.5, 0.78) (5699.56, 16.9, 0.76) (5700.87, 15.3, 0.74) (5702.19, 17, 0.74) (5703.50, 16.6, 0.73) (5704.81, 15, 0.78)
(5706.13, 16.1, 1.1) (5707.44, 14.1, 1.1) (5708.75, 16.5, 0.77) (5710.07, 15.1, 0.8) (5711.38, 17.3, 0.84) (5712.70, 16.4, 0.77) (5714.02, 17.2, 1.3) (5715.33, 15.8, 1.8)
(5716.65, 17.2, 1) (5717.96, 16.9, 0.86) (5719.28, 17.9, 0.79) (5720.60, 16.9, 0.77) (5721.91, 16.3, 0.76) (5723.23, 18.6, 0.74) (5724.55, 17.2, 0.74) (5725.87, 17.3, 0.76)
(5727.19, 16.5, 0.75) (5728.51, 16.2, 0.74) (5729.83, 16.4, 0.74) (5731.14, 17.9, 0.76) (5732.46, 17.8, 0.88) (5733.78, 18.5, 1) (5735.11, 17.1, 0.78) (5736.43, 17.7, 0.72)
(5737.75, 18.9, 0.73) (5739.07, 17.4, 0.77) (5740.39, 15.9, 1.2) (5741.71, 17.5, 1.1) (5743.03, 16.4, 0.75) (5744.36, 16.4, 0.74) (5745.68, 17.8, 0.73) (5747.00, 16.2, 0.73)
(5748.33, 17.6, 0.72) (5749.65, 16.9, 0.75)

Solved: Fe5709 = 0.8 A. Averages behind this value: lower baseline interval 16.6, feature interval 16.4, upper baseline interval 17.3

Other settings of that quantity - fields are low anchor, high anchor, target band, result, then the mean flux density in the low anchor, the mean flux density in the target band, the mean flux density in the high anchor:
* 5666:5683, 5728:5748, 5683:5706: 0.8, 16.7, 16.3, 17.2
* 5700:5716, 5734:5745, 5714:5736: -0.7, 16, 17.2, 17.2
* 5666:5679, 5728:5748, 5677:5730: 1.1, 16.6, 16.5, 17.2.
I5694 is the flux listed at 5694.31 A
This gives 16.9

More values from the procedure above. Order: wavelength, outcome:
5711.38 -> 17.3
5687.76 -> 16.5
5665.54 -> 15.9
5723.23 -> 18.6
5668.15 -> 16.4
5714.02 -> 17.2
